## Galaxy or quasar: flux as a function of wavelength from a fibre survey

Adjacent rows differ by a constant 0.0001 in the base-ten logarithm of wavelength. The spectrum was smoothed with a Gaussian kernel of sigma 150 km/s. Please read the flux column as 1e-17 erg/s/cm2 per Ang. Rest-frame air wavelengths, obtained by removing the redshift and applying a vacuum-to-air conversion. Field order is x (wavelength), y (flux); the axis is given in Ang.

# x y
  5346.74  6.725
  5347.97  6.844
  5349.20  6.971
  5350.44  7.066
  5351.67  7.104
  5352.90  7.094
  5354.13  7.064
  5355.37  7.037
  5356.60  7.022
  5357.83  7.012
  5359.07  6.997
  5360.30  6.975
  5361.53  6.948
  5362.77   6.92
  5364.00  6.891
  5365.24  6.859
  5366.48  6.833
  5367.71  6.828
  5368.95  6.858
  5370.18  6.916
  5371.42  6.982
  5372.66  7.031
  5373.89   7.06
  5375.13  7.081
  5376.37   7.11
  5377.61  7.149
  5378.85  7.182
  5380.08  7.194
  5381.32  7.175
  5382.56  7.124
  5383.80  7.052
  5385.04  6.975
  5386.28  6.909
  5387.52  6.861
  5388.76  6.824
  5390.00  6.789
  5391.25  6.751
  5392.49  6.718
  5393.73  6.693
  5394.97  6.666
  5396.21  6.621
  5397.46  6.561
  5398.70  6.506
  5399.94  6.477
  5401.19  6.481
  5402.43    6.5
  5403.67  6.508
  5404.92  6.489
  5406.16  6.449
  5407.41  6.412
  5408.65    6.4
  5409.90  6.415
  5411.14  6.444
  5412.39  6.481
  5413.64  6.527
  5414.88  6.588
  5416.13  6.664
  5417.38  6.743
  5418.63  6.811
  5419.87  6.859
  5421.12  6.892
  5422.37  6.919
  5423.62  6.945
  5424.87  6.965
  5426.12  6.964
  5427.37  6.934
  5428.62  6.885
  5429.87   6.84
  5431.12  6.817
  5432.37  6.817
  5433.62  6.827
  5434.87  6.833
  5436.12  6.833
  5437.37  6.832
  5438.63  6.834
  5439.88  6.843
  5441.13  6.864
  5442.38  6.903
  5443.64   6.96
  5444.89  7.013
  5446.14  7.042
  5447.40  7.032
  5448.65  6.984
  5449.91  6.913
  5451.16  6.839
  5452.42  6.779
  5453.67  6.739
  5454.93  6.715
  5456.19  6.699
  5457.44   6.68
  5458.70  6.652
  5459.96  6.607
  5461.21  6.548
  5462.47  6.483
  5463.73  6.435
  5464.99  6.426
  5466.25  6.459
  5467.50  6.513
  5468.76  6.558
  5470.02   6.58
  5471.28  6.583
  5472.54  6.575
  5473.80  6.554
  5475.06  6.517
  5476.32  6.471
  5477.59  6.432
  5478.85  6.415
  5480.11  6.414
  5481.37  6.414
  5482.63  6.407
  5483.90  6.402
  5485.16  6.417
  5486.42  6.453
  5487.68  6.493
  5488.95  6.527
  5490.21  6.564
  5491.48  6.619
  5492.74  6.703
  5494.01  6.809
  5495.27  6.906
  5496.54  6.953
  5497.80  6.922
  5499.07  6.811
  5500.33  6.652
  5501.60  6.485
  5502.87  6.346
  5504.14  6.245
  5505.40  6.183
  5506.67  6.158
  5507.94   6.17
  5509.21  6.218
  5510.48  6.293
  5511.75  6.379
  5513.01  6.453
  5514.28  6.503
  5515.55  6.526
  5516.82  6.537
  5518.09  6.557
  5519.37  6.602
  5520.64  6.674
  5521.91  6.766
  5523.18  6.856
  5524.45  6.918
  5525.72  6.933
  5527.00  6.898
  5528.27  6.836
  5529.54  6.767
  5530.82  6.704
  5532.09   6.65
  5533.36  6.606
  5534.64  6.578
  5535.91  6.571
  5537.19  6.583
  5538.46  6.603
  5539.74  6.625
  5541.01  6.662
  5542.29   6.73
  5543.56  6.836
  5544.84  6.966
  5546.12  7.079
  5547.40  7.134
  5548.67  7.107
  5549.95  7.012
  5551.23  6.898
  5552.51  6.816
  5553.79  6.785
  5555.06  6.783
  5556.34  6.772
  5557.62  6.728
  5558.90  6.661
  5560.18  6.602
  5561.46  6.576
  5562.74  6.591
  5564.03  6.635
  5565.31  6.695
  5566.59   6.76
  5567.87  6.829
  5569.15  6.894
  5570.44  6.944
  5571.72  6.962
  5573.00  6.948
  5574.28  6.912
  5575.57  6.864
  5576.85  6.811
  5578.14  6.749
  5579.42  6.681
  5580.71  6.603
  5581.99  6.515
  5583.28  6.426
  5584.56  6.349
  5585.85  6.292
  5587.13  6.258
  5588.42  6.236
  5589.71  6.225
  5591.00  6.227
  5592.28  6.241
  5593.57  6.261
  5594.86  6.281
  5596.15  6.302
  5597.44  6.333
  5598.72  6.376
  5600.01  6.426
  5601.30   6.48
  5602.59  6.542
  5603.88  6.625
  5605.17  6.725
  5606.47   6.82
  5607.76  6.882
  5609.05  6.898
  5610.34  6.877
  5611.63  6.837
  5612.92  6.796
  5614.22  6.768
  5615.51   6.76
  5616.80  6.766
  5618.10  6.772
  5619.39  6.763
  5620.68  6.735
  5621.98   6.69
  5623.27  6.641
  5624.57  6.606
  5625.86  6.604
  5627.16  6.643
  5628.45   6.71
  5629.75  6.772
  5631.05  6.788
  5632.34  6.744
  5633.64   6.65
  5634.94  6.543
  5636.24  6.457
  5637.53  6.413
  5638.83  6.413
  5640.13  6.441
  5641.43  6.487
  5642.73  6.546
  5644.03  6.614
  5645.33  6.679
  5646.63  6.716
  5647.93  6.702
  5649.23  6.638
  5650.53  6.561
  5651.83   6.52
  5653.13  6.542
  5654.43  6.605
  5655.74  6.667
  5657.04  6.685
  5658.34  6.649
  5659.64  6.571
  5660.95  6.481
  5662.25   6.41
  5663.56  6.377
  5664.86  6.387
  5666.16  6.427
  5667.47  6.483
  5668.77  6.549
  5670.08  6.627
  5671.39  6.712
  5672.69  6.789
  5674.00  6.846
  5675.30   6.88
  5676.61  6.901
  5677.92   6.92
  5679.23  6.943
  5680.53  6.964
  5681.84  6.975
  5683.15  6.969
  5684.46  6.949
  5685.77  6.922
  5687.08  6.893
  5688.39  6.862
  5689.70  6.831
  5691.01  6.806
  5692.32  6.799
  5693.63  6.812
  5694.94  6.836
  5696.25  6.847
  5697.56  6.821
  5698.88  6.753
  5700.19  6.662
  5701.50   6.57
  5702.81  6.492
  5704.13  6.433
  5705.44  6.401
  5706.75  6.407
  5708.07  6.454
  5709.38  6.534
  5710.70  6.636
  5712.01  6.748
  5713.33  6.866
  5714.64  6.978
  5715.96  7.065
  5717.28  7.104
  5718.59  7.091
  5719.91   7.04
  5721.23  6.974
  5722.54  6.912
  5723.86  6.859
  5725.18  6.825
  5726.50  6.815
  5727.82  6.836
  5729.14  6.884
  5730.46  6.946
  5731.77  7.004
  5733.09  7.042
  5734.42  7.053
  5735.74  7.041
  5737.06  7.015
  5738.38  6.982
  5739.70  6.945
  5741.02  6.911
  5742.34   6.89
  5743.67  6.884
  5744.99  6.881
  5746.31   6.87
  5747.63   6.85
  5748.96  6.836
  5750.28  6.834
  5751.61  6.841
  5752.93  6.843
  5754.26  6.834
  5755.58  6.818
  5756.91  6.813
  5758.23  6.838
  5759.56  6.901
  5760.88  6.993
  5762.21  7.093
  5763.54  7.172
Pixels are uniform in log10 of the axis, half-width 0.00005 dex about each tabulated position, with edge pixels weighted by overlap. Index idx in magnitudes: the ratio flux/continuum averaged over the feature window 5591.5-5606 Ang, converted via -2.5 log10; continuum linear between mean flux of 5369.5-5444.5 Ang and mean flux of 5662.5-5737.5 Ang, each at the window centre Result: 0.06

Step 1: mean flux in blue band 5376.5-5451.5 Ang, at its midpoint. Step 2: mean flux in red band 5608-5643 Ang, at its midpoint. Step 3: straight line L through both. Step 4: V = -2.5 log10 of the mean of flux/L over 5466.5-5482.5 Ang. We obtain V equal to 0.04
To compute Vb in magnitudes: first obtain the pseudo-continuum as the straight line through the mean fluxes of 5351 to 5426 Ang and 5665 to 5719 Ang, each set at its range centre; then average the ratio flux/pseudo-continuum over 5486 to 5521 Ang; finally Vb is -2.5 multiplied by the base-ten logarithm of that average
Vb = 0.045 mag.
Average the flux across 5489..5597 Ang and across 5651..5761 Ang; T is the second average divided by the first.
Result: 1.02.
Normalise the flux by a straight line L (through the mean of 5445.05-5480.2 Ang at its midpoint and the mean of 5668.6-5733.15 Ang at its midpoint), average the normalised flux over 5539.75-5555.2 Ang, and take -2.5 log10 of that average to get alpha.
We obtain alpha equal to -0.03 mag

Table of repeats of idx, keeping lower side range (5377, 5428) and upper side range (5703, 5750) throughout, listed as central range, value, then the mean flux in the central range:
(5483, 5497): 0.03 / 6.61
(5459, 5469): 0.04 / 6.51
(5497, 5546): 0.03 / 6.61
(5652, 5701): 0.02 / 6.73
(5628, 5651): 0.04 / 6.6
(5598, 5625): 0.02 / 6.7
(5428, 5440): -0.01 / 6.84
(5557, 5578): 0.00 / 6.77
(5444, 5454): -0.03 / 6.93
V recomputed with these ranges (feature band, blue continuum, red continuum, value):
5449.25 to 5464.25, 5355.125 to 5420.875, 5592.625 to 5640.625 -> 0.01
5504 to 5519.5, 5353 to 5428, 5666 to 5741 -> 0.07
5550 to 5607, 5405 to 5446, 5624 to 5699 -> 0.02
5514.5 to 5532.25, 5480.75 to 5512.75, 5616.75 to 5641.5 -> -0.03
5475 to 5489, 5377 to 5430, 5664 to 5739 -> 0.05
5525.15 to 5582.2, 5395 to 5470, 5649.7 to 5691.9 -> -0.01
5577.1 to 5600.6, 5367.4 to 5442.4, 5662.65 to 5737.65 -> 0.07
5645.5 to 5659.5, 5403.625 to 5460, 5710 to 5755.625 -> 0.04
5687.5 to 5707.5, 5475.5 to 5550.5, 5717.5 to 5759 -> 0.03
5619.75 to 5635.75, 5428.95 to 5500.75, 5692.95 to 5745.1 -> 0.02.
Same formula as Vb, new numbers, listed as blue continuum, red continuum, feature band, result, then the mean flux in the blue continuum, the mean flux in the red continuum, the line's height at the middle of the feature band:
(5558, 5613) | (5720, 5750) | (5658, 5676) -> 0.03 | 6.6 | 6.92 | 6.78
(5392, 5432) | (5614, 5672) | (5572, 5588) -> 0.00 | 6.66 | 6.61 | 6.62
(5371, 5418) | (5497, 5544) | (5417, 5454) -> -0.03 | 6.75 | 6.59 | 6.7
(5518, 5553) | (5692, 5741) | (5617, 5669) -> 0.04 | 6.79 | 6.83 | 6.81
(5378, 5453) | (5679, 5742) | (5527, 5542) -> 0.02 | 6.79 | 6.84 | 6.81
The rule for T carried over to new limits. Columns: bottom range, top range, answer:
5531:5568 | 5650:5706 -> 0.99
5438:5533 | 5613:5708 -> 1.01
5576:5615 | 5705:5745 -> 1.05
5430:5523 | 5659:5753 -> 1.03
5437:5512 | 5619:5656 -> 1.00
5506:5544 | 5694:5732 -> 1.03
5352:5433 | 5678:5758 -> 1.00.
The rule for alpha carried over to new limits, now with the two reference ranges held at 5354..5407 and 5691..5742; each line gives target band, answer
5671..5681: -0.01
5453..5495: 0.05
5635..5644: 0.06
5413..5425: 0.01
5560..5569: 0.03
